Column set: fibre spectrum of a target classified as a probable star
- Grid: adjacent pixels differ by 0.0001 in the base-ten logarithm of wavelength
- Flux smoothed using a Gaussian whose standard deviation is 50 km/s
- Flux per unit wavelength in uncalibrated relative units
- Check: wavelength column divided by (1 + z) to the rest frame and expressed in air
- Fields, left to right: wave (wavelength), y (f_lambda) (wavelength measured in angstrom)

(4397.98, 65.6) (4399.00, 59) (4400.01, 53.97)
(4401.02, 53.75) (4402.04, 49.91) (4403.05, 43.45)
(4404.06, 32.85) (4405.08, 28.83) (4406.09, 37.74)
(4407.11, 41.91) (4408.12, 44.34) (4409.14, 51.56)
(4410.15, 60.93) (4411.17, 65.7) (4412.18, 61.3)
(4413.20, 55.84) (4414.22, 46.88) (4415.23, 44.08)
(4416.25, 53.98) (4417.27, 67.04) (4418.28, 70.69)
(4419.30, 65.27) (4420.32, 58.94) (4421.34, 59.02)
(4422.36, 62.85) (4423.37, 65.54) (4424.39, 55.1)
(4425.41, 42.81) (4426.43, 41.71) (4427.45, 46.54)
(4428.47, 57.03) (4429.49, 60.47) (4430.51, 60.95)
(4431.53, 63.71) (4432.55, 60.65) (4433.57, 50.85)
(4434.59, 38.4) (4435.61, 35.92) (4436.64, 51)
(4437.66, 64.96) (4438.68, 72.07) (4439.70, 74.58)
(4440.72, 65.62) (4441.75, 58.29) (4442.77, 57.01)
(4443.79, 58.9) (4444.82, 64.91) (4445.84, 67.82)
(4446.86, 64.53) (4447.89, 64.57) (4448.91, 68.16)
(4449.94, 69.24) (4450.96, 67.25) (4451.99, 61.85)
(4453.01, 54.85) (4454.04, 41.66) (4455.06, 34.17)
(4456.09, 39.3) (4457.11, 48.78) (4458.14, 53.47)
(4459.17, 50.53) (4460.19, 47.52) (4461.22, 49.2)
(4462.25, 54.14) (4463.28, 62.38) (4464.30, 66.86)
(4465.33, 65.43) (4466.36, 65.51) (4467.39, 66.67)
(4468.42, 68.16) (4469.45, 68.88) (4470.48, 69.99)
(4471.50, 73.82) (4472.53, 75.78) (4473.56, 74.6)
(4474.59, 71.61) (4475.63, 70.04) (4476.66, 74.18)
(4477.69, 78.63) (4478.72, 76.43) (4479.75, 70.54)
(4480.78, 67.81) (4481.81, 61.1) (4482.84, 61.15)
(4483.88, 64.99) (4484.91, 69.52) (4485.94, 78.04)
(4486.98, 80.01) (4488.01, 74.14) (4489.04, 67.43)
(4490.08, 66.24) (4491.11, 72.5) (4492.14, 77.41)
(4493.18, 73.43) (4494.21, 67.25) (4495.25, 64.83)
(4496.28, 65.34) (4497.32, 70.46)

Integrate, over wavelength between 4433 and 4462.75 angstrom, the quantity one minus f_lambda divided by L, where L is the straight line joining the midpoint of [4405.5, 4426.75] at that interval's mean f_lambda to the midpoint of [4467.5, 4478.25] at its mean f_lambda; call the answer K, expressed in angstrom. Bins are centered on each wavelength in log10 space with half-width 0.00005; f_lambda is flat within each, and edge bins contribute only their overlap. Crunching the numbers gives 3.8 angstrom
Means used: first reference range 54.9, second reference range 72.4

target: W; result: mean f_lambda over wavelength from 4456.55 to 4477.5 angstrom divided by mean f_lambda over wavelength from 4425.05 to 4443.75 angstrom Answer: 1.15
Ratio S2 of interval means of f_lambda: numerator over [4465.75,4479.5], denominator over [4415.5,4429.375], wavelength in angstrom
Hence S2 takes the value 1.25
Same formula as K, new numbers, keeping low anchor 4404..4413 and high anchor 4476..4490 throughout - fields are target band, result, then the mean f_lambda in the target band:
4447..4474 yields 1.7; 60.1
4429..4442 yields -0.4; 58.2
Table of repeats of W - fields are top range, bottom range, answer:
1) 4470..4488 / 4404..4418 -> 1.42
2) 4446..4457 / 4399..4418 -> 1.13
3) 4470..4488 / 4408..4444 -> 1.26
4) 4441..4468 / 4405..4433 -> 1.05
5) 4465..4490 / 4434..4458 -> 1.23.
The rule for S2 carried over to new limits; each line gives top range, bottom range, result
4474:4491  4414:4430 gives 1.26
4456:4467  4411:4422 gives 0.94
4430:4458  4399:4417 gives 1.17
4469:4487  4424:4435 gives 1.35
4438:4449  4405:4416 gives 1.30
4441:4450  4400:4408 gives 1.50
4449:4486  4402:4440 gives 1.17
